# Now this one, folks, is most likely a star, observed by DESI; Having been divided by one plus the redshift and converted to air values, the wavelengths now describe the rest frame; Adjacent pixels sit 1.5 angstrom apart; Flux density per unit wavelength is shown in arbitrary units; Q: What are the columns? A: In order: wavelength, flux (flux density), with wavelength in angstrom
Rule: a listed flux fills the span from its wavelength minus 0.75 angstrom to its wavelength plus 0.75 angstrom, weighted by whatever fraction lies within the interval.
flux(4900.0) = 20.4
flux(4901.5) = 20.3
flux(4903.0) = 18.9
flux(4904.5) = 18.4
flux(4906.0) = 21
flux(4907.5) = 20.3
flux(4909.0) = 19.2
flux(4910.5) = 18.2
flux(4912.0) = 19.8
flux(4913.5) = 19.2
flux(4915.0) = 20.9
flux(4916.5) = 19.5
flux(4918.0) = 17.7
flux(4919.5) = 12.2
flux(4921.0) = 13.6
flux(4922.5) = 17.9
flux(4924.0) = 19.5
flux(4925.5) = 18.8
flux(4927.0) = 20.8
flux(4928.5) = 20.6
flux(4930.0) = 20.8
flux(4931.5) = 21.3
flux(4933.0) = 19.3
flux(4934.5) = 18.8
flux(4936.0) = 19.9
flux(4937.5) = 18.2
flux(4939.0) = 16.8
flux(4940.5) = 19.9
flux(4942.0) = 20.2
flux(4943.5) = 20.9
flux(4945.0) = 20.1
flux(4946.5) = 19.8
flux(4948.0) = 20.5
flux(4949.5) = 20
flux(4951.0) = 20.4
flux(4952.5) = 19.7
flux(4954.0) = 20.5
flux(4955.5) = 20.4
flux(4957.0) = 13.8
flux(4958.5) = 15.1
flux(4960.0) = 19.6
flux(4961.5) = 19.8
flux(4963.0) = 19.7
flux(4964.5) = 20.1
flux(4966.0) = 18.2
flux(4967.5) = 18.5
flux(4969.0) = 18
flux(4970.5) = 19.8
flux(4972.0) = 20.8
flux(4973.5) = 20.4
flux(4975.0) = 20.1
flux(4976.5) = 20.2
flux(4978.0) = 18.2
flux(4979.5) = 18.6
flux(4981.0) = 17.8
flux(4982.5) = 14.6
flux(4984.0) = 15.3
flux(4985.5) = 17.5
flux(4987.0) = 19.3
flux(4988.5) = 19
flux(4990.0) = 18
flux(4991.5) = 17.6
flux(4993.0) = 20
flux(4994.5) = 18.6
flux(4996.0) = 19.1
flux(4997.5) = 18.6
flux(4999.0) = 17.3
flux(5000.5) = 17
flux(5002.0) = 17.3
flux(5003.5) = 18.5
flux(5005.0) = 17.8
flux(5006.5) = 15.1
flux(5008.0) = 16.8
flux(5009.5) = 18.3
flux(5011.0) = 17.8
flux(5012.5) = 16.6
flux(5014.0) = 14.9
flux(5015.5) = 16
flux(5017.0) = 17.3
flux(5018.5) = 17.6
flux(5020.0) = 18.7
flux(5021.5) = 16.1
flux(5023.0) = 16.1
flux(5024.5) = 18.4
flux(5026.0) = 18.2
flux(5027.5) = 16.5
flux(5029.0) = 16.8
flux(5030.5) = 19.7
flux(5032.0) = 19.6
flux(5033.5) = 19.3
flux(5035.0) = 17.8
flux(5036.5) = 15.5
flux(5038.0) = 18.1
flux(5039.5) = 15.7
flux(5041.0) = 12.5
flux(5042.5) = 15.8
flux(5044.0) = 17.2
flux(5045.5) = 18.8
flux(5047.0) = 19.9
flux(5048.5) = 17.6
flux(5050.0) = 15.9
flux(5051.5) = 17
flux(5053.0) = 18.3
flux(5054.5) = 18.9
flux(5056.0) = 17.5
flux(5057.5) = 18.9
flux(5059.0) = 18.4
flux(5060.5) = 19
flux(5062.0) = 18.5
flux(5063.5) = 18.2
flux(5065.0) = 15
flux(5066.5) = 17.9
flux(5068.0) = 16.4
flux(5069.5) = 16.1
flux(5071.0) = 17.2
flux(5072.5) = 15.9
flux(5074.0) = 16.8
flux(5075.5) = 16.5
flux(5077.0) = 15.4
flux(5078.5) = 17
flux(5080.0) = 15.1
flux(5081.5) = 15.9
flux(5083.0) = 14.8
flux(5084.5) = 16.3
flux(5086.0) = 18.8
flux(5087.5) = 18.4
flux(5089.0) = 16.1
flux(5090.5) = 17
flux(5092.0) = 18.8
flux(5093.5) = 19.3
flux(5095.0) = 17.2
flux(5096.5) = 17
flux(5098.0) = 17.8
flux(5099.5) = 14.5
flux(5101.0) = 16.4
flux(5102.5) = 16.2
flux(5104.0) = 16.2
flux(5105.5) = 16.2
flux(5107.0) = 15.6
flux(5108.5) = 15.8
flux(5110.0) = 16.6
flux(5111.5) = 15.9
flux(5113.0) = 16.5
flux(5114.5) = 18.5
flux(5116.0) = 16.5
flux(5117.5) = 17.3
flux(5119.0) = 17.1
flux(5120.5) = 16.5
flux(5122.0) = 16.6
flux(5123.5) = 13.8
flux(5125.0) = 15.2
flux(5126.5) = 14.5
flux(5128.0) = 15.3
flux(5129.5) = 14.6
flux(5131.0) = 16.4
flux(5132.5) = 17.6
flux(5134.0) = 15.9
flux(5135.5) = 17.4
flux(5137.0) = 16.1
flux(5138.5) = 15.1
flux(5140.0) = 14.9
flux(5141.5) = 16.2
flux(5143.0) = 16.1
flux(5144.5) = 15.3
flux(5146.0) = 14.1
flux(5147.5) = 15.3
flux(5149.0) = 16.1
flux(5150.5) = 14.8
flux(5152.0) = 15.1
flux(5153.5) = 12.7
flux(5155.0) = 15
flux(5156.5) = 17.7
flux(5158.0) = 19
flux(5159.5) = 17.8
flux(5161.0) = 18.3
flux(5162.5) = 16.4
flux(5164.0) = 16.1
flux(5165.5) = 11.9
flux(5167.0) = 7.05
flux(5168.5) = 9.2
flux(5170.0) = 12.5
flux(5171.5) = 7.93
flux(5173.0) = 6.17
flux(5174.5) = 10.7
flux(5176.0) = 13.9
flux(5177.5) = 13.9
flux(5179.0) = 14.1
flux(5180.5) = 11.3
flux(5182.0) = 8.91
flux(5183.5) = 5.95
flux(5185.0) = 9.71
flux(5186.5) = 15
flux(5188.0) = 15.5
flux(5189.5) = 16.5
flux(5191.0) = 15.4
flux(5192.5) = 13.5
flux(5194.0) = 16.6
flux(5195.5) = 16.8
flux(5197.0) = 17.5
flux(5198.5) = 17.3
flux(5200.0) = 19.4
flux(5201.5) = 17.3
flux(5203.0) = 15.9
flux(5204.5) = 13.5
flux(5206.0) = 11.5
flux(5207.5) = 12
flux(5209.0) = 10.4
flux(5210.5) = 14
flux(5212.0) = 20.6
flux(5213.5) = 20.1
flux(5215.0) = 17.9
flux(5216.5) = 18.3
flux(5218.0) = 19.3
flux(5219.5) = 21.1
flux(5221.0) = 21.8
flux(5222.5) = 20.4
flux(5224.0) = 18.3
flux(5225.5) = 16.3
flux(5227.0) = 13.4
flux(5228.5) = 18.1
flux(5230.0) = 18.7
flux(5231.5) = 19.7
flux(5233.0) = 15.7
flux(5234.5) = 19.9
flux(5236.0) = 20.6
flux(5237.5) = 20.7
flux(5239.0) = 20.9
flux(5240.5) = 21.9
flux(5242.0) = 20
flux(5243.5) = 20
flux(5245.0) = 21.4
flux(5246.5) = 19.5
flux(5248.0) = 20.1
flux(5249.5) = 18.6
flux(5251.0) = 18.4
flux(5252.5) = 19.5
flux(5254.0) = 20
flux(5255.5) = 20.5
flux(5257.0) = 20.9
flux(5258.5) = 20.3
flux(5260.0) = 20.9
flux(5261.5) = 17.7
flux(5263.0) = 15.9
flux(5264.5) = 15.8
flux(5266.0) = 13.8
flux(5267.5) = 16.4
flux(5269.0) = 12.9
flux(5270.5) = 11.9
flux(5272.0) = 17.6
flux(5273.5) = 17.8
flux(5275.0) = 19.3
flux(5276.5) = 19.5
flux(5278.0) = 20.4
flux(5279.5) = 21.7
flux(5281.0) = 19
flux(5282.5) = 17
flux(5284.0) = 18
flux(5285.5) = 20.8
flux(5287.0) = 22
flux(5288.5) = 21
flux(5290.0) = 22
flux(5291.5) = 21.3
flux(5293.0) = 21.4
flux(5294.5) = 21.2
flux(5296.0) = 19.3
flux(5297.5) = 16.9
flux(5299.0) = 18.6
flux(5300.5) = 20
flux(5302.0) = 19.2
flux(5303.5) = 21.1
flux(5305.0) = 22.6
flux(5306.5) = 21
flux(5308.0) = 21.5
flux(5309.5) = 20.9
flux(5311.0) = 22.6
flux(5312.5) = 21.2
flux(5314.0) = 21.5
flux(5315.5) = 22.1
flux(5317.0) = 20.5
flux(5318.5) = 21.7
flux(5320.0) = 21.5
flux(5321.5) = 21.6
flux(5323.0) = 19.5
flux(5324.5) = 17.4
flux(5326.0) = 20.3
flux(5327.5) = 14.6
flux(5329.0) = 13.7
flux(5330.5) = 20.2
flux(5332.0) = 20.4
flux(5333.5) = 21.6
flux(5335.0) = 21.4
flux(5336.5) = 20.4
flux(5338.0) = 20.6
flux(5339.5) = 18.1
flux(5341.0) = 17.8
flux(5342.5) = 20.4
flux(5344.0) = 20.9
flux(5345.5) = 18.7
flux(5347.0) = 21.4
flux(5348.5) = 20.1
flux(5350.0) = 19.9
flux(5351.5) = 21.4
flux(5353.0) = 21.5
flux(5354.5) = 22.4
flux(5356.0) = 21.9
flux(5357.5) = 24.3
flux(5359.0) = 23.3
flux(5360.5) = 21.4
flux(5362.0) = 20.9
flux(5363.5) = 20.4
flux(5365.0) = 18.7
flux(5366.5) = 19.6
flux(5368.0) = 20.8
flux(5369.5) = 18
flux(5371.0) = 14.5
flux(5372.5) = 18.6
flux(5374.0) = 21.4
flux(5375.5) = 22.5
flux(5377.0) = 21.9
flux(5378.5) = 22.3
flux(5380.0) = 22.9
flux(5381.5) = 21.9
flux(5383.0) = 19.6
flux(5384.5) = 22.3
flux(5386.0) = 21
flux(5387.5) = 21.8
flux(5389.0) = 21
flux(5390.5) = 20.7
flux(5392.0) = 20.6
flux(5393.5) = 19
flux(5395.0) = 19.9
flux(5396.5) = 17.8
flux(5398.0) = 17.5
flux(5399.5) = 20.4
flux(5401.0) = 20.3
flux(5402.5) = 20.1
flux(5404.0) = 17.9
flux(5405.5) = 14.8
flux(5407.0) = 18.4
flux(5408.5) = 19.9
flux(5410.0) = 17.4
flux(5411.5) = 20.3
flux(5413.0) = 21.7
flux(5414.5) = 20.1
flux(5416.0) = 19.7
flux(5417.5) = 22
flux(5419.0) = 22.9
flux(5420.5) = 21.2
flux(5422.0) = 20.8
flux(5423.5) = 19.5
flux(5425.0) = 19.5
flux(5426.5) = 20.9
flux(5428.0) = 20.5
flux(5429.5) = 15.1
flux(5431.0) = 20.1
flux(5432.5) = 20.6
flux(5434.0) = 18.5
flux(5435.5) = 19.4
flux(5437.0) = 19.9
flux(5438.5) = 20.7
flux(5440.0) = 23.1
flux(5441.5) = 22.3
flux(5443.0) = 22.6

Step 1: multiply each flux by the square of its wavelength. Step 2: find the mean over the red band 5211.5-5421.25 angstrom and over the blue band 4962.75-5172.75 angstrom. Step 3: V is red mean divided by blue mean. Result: 1.30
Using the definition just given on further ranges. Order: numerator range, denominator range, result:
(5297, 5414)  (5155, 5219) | 1.50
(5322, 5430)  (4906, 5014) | 1.26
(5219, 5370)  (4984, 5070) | 1.25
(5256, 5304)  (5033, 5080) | 1.20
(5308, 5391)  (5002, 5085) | 1.35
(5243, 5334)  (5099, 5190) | 1.40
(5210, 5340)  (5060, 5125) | 1.25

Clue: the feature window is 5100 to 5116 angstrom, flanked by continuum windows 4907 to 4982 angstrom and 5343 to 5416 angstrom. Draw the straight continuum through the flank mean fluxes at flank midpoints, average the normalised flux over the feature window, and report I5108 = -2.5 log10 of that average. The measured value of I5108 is 0.19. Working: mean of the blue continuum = 19.1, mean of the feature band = 16.4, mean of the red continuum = 20.3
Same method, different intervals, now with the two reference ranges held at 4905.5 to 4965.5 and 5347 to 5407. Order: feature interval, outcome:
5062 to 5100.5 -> 0.163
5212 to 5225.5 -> 0.022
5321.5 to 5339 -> 0.058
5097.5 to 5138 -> 0.211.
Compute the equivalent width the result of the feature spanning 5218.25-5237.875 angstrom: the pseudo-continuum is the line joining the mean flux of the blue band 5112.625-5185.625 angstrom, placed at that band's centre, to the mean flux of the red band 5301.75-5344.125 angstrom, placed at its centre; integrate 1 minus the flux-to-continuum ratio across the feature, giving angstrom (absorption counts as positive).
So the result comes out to -2.0 angstrom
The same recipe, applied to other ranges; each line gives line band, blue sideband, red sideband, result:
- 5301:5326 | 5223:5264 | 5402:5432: -2.1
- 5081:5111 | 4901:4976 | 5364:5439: 4.1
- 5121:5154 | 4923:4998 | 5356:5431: 6.9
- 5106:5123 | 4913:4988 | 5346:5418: 2.5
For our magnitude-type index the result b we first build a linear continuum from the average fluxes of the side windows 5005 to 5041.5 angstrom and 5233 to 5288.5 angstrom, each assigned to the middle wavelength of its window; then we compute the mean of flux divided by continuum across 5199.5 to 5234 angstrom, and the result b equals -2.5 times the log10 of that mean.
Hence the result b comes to 0.089 mag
